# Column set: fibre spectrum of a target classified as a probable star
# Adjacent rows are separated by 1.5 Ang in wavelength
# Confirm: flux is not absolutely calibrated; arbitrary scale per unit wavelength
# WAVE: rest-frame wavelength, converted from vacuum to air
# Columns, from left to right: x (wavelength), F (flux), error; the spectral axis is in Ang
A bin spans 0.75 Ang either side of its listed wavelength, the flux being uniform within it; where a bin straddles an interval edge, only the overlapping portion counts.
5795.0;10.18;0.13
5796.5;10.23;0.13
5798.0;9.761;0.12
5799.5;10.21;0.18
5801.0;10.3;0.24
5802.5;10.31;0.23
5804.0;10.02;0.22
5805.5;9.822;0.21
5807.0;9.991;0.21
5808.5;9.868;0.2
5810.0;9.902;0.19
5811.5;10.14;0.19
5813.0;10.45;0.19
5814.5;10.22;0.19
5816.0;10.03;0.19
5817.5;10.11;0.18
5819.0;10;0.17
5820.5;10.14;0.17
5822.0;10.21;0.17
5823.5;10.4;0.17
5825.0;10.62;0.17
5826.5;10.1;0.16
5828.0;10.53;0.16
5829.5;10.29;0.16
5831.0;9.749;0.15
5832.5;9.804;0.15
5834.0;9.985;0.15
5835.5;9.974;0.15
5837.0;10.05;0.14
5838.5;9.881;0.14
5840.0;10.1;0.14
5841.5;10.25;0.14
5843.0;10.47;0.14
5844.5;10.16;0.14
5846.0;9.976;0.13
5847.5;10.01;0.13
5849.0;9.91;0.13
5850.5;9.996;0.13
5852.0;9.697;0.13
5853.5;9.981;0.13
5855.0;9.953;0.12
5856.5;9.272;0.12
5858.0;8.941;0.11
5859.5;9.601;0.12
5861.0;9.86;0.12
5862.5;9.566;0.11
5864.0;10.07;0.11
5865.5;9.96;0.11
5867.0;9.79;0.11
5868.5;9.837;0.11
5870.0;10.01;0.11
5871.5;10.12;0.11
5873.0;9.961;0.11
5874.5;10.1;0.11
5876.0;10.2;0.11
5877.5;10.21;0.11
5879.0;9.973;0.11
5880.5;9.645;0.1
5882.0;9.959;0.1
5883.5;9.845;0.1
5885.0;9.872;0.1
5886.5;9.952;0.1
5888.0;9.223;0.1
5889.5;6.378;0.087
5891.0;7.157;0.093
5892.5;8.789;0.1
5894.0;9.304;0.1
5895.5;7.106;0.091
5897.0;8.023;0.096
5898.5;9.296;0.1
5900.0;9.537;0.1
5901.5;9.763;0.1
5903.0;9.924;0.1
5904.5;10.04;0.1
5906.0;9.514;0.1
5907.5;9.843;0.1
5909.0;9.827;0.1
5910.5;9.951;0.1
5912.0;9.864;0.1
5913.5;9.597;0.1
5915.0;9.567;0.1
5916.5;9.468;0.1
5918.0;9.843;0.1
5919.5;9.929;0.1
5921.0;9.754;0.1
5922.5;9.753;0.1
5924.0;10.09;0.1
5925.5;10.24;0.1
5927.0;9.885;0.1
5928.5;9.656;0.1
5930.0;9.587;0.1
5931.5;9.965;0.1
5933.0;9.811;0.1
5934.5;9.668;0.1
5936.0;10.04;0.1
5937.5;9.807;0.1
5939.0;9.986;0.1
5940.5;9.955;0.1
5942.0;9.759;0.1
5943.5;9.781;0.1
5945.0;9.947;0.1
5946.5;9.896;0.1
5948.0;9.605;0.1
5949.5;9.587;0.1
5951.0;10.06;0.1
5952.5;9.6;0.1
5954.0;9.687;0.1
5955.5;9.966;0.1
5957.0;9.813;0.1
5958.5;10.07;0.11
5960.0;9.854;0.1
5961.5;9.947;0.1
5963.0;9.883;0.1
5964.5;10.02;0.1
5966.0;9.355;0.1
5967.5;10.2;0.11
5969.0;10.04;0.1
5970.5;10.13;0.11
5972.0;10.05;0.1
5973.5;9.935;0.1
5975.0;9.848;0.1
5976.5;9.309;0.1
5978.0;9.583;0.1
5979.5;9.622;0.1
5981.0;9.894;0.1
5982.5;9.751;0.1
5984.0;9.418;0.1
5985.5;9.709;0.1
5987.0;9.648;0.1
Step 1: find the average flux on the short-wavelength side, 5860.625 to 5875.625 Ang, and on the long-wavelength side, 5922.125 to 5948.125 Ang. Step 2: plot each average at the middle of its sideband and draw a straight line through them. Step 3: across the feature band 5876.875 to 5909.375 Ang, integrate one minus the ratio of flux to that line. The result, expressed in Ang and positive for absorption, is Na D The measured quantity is 2.2 Ang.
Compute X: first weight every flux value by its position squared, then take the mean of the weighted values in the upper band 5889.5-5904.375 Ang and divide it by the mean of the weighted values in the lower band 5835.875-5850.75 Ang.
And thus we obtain 0.88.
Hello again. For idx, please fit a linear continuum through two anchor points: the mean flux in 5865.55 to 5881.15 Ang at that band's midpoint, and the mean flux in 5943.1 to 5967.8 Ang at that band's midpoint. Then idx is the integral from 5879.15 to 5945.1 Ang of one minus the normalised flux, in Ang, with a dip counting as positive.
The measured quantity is 2.6 Ang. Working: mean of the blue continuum 9.99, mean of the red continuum 9.83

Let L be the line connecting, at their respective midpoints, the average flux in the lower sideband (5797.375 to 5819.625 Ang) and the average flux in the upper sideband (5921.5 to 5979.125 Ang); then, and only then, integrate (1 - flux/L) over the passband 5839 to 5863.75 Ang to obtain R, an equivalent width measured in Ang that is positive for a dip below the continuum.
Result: 0.4 Ang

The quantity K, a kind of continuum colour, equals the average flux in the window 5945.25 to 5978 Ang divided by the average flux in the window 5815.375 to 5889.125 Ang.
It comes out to 1.0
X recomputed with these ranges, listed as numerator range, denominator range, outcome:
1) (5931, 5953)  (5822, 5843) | 1.01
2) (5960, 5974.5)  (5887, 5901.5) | 1.21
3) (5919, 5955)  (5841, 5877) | 1.02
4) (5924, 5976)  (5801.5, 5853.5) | 1.02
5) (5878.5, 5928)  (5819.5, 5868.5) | 0.96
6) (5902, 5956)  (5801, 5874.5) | 1.01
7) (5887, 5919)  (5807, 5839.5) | 0.93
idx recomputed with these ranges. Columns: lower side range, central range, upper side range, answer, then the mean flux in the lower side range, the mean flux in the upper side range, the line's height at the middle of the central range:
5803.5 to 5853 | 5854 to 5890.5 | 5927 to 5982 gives 1.2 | 10.1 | 9.83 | 10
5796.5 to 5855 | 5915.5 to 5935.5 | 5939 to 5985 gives 0.2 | 10.1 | 9.82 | 9.89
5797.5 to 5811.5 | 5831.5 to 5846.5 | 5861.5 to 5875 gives -0.1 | 10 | 9.93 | 9.98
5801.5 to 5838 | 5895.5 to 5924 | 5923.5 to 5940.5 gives 1.0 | 10.1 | 9.89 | 9.93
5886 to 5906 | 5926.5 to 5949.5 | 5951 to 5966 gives -0.7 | 8.82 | 9.85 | 9.52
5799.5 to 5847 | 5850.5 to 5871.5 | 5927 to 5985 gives 0.6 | 10.1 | 9.82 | 10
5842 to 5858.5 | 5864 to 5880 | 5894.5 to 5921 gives -0.5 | 9.87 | 9.48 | 9.72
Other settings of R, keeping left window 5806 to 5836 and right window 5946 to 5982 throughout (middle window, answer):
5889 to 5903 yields 2.1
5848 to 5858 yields 0.3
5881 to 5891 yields 0.9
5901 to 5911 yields 0.1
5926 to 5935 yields 0.1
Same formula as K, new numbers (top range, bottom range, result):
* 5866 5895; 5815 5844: 0.93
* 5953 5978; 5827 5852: 0.98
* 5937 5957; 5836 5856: 0.98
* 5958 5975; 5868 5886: 1.00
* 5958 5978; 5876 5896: 1.09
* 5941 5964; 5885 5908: 1.10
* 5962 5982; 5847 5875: 1.00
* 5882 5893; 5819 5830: 0.86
